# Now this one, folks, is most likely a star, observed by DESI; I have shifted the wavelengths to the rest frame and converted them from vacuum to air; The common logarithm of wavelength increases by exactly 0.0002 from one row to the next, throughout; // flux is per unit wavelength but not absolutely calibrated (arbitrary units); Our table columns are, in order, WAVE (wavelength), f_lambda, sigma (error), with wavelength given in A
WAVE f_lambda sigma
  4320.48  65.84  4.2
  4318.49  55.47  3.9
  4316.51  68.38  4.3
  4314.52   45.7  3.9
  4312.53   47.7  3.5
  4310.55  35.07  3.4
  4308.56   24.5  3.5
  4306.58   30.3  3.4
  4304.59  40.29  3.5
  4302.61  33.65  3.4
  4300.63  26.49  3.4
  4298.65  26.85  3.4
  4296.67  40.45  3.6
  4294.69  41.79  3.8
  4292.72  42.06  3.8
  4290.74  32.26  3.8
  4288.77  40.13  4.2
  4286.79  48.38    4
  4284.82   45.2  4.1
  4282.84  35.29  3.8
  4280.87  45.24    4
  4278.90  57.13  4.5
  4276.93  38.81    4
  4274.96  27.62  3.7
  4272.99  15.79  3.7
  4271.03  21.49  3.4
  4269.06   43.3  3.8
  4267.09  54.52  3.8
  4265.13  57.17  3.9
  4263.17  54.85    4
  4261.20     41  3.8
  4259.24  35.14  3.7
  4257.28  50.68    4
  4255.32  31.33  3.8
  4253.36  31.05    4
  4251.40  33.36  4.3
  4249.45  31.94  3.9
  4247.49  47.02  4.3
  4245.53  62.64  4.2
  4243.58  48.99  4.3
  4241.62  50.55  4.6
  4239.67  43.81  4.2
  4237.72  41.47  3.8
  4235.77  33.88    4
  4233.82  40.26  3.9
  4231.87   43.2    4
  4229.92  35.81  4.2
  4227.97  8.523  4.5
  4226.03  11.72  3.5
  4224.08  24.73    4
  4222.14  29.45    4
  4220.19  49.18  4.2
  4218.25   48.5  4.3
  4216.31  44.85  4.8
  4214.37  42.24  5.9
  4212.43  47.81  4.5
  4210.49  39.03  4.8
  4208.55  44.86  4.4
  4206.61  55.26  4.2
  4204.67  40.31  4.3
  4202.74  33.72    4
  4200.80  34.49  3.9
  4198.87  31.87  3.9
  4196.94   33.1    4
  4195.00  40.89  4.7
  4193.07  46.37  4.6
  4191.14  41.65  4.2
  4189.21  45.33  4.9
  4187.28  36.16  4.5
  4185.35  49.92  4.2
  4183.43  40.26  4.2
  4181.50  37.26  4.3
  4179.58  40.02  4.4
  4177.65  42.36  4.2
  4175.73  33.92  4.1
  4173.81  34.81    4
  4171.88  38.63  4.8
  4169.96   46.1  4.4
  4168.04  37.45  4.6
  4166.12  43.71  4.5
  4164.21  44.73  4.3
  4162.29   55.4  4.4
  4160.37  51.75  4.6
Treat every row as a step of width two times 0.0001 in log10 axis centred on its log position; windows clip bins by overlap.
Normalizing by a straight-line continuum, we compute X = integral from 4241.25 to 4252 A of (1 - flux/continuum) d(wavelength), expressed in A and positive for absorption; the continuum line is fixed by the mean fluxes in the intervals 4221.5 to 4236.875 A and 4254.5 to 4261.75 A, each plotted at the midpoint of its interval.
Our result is -3.4 A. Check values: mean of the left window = 28.5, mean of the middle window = 45.9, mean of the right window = 39.6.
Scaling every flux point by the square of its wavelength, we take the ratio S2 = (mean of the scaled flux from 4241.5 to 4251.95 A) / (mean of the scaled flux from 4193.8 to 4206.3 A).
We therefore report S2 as 1.3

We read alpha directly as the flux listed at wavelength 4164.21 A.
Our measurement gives 44.73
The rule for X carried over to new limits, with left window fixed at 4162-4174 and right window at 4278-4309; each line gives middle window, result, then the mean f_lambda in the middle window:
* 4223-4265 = 1.5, 38.6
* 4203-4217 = -1.0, 44.3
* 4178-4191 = 0.2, 41.5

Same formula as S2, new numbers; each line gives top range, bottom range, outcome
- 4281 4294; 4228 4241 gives 1.11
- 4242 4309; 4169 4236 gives 1.06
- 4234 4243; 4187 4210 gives 1.07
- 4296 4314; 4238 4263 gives 0.82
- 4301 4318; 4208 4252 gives 1.07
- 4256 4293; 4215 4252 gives 1.09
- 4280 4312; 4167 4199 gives 0.97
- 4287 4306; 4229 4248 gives 0.83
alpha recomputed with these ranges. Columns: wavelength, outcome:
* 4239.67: 43.81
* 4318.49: 55.47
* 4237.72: 41.47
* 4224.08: 24.73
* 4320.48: 65.84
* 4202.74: 33.72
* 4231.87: 43.2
